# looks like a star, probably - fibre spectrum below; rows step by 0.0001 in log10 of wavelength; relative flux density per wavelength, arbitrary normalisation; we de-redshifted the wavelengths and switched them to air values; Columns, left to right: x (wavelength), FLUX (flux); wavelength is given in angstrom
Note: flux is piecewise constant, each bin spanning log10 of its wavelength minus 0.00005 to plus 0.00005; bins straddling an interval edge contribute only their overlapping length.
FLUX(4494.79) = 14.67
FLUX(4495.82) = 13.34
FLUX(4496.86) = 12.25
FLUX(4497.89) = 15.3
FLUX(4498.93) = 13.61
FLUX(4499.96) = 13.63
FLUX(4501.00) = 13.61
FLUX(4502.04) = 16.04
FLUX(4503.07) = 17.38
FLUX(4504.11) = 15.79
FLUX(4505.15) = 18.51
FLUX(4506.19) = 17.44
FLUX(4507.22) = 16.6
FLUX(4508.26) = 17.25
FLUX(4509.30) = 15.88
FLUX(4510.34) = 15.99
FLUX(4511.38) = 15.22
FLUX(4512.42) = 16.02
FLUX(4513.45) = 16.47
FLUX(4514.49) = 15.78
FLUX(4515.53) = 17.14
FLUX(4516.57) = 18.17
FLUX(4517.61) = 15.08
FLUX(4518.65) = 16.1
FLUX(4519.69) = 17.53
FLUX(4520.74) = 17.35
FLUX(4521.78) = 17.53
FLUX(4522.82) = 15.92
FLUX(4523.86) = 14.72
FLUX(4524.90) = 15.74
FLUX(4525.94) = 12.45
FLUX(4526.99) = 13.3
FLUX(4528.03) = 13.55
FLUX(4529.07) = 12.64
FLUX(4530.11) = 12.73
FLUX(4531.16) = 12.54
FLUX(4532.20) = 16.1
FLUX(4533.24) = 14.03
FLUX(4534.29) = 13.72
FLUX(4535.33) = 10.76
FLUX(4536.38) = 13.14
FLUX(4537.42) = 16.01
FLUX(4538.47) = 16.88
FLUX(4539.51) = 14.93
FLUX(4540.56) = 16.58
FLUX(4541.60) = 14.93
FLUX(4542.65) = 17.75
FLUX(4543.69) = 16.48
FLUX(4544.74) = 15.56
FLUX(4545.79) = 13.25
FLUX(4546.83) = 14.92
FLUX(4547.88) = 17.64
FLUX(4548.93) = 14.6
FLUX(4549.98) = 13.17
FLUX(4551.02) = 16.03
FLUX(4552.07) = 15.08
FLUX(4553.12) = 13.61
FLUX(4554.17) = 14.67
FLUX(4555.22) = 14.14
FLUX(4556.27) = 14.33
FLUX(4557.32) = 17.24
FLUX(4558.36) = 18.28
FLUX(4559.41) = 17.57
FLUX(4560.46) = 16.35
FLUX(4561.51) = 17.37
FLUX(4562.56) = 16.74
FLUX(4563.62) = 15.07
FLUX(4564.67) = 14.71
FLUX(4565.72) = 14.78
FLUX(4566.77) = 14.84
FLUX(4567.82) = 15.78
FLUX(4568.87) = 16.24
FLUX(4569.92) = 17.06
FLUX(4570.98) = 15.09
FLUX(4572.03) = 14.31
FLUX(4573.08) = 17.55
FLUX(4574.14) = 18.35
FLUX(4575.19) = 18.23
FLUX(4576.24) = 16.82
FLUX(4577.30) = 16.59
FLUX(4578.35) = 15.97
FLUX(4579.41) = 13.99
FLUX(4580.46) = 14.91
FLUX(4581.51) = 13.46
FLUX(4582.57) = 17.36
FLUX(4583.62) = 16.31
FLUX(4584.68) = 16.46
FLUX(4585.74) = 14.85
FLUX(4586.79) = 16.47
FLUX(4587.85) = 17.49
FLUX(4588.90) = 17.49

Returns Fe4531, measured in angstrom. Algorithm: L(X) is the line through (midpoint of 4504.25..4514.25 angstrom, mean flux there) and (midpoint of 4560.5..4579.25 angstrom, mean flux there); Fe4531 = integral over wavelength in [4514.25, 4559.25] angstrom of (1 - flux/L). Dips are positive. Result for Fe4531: 3.3 angstrom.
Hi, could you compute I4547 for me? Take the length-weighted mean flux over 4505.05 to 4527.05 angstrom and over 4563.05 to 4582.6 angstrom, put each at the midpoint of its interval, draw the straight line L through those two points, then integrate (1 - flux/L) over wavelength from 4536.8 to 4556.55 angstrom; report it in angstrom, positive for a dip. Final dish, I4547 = 0.9 angstrom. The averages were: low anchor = 16.2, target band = 15.3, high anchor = 15.8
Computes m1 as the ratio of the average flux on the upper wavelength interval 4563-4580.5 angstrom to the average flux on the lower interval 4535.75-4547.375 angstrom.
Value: 1.0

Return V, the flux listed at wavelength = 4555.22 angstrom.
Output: 14.14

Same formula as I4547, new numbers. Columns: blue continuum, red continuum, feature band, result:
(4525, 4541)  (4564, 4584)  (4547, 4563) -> -0.8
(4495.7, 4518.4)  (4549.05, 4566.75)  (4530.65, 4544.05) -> 0.6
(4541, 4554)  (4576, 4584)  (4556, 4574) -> -0.8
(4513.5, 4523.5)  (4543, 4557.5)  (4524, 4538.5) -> 2.0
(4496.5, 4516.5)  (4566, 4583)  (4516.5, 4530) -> 0.6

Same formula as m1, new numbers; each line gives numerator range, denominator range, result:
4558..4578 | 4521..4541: 1.14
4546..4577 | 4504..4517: 0.95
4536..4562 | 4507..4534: 1.01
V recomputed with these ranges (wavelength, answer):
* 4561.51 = 17.37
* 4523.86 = 14.72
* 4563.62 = 15.07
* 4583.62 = 16.31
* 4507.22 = 16.6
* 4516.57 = 18.17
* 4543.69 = 16.48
